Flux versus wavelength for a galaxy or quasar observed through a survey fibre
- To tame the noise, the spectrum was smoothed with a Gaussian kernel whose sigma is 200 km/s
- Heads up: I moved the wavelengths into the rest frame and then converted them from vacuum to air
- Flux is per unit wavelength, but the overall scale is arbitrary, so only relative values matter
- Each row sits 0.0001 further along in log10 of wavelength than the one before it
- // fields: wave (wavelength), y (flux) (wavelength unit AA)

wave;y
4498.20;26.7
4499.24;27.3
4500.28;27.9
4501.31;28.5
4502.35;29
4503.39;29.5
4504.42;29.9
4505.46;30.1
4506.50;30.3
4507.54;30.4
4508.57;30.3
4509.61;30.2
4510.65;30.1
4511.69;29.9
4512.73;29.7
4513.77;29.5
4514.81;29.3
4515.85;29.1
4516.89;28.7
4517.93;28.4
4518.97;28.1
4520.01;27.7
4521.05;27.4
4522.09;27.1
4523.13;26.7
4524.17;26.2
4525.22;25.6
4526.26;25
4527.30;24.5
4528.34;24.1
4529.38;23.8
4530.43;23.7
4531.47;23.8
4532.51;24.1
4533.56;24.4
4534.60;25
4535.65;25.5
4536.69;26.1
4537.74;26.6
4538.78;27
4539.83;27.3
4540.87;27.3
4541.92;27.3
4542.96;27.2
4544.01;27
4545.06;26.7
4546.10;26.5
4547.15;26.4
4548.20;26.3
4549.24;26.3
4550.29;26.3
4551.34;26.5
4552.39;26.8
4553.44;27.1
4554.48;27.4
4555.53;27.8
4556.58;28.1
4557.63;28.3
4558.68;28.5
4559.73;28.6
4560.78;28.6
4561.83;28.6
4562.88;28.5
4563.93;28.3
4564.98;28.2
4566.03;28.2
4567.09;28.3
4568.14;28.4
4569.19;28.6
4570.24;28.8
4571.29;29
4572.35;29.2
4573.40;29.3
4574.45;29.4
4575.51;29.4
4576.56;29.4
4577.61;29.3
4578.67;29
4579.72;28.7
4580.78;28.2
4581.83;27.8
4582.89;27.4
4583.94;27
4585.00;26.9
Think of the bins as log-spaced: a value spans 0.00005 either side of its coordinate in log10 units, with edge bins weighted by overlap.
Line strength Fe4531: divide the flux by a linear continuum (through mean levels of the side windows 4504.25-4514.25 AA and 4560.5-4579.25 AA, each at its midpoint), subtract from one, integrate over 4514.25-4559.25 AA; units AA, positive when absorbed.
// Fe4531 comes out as 4.41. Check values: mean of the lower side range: 30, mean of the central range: 26.6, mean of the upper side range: 28.8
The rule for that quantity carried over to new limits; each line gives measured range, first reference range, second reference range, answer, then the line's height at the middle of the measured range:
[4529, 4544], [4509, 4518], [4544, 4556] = 1.1 AA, 27.8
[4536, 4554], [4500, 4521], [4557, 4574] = 1.3 AA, 28.9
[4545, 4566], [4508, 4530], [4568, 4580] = 0.8 AA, 28.6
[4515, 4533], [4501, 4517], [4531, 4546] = 1.1 AA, 27.9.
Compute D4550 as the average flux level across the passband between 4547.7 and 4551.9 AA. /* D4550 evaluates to 26.4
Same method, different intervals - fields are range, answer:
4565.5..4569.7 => 28.3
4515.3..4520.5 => 28.4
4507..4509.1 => 30.4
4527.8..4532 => 23.9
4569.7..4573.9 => 29.1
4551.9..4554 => 27.1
